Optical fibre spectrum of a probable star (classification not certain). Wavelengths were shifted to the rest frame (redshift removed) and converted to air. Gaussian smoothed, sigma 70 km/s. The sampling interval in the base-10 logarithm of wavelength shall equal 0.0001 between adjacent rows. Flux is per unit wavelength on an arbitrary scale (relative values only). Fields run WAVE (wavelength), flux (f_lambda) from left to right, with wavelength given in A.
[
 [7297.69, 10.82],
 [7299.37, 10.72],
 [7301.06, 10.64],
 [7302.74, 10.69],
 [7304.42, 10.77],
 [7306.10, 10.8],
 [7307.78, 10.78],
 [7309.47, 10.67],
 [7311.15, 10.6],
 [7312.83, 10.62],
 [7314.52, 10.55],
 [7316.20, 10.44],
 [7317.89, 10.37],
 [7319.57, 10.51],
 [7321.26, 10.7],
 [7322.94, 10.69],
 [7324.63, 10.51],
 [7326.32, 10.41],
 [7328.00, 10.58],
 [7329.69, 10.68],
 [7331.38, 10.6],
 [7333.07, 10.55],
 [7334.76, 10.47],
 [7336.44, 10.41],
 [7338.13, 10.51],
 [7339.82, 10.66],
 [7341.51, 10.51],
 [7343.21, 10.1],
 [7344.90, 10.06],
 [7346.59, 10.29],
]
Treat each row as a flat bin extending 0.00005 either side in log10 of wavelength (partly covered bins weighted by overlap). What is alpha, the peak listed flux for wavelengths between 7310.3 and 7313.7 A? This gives 10.62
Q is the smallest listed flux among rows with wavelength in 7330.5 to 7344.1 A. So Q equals 10.1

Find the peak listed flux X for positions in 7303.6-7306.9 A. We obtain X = 10.8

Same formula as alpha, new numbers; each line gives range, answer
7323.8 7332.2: 10.68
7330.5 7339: 10.6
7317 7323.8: 10.7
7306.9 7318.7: 10.78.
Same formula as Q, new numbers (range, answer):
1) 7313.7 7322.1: 10.37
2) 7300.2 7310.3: 10.64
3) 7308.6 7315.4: 10.55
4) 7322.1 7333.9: 10.41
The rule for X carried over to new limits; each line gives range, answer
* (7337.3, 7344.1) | 10.66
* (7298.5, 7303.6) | 10.72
